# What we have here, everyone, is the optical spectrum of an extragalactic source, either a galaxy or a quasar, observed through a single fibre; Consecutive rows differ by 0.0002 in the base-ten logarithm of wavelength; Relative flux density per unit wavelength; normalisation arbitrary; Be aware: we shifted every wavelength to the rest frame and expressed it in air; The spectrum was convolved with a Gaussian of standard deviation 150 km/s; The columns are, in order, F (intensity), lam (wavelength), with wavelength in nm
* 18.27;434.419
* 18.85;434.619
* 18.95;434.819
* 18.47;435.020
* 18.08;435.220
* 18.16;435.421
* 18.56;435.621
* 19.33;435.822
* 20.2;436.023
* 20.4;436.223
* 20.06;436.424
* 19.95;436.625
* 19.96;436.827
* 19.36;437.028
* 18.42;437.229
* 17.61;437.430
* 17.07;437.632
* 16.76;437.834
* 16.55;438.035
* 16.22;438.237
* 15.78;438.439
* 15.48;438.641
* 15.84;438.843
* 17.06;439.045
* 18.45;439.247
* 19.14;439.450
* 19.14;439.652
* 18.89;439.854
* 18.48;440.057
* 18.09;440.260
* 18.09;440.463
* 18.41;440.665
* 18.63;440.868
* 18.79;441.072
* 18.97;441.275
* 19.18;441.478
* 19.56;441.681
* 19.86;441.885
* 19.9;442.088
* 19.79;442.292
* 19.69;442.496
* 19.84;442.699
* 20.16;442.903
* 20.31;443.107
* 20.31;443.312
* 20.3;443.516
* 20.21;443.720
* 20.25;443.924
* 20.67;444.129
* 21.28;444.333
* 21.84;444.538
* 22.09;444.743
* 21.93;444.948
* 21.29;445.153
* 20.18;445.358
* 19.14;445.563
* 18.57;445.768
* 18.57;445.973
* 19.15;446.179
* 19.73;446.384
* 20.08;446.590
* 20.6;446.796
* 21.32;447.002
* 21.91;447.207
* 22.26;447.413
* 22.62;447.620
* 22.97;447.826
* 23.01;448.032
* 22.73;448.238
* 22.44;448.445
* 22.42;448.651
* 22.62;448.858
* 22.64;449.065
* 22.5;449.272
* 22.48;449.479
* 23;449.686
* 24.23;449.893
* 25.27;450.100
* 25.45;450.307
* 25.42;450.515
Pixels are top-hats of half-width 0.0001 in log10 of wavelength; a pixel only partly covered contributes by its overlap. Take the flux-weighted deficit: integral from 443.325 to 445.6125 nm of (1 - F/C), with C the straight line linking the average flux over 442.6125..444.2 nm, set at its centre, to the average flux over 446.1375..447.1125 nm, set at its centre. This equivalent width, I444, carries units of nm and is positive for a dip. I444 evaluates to -0.07 nm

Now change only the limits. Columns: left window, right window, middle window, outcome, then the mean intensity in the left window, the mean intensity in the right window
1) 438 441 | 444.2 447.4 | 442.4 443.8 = -0.06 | 17.6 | 20.6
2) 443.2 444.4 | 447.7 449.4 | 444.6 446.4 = 0.09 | 20.5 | 22.7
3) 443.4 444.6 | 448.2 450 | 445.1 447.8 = 0.16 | 20.7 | 22.8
